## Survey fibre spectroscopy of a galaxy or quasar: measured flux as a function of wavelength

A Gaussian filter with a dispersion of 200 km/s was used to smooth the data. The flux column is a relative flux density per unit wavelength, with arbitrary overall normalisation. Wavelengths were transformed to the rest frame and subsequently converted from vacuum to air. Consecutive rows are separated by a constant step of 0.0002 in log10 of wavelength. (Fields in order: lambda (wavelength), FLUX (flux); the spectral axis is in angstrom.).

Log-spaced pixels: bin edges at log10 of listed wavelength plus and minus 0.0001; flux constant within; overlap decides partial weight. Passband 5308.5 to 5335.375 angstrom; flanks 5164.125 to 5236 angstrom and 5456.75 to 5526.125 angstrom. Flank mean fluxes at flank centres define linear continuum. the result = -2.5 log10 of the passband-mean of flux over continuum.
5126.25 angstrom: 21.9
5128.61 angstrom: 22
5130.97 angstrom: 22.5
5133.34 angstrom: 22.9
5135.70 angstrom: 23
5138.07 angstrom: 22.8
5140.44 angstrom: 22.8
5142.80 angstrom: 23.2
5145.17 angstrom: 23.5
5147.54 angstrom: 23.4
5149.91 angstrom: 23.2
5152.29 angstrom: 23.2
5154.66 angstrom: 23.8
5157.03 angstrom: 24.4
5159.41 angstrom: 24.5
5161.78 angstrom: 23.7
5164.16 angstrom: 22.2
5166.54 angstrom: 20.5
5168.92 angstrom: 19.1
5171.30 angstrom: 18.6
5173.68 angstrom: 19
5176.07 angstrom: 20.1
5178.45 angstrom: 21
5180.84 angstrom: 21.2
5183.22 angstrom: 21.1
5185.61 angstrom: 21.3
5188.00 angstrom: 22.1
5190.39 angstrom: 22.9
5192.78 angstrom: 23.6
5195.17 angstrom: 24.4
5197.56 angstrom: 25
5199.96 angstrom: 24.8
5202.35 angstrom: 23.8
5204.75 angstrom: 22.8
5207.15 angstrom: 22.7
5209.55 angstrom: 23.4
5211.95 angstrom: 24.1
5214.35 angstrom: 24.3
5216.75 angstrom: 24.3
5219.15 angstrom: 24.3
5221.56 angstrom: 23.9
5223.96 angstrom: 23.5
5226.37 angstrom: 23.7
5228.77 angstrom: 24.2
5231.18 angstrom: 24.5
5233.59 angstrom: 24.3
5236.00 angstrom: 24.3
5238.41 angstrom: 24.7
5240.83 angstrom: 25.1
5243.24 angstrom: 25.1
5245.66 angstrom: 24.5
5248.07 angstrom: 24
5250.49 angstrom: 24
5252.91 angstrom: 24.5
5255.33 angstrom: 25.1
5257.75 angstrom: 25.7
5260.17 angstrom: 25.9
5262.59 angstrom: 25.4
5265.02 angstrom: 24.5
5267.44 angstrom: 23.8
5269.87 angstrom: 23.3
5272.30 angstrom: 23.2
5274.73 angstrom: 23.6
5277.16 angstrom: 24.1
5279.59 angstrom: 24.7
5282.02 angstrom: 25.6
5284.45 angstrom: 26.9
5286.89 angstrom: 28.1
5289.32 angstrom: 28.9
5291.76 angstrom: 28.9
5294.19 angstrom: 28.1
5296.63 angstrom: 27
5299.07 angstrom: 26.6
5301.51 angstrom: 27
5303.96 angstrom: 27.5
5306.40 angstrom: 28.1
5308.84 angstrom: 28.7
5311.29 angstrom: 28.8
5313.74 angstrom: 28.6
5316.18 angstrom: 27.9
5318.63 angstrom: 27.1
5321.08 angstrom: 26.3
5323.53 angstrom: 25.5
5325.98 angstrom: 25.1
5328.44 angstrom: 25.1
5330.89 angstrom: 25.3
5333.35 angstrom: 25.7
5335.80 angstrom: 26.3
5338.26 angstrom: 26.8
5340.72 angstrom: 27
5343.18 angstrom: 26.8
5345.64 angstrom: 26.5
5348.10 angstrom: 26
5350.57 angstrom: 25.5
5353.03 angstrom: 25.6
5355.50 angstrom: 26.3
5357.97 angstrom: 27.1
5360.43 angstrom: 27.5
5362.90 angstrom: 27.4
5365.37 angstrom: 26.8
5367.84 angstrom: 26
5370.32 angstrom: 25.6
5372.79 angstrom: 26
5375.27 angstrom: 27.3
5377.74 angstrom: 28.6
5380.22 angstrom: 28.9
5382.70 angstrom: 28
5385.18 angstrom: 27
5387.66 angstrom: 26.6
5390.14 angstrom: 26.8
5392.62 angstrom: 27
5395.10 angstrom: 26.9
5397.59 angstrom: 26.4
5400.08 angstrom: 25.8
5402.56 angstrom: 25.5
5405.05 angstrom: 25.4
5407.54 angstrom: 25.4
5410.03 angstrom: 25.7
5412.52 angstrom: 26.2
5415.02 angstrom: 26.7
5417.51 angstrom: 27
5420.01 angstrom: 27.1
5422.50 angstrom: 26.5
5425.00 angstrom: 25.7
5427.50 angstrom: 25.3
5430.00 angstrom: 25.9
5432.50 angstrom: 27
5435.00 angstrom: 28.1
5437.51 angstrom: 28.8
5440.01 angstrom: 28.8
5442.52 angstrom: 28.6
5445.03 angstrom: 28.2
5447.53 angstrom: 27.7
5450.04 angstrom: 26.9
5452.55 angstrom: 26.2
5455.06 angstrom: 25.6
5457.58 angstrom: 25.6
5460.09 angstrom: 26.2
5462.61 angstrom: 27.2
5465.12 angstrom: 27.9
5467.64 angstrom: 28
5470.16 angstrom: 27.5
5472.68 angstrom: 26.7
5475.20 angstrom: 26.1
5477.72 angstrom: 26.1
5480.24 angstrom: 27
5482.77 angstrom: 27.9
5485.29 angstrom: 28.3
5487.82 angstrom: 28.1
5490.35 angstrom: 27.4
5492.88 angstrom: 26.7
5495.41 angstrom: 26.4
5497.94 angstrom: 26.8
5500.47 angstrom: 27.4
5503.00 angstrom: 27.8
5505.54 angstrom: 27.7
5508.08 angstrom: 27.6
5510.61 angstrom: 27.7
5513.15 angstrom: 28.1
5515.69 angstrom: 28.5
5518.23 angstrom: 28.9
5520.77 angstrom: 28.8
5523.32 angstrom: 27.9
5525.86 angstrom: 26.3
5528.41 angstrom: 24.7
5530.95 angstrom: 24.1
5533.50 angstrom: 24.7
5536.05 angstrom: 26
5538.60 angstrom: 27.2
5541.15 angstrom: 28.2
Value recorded -0.084 mag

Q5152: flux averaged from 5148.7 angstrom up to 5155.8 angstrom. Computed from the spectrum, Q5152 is 23.4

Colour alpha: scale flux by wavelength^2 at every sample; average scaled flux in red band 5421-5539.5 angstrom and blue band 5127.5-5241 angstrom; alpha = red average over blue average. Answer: 1.3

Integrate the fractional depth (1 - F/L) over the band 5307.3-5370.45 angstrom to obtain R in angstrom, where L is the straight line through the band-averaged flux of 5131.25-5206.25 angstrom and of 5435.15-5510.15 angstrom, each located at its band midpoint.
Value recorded -3.6 angstrom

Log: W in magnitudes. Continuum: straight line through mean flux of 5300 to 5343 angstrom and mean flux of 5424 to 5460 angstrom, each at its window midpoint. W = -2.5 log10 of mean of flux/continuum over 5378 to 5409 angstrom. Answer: 0.01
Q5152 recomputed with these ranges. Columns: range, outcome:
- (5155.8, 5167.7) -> 23.1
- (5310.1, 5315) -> 28.7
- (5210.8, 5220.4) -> 24.2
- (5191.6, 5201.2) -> 24.5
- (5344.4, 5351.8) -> 26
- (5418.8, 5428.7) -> 26.2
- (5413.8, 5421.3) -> 27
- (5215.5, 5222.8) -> 24.2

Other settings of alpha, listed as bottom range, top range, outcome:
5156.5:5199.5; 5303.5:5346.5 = 1.29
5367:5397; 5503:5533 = 1.06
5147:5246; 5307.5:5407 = 1.23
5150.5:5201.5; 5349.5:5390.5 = 1.30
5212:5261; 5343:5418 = 1.15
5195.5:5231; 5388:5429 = 1.18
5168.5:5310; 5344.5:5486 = 1.17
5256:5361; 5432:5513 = 1.10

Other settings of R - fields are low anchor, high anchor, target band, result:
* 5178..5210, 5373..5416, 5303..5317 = -1.78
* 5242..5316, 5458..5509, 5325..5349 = 0.27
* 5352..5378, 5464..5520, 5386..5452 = 0.64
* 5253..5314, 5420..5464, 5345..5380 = -0.06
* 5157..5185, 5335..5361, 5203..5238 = -1.94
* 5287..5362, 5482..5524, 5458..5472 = 0.18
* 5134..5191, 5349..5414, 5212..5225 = -0.46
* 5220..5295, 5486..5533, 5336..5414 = -1.61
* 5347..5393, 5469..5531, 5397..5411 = 0.67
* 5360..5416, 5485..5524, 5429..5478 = 0.14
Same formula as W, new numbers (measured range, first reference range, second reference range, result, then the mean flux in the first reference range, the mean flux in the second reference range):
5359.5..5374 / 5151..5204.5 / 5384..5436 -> -0.04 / 22.3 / 26.4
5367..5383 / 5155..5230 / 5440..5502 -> -0.06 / 22.7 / 27.1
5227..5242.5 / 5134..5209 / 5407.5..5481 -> -0.04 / 22.5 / 26.9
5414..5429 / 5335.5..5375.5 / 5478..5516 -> 0.02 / 26.5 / 27.5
